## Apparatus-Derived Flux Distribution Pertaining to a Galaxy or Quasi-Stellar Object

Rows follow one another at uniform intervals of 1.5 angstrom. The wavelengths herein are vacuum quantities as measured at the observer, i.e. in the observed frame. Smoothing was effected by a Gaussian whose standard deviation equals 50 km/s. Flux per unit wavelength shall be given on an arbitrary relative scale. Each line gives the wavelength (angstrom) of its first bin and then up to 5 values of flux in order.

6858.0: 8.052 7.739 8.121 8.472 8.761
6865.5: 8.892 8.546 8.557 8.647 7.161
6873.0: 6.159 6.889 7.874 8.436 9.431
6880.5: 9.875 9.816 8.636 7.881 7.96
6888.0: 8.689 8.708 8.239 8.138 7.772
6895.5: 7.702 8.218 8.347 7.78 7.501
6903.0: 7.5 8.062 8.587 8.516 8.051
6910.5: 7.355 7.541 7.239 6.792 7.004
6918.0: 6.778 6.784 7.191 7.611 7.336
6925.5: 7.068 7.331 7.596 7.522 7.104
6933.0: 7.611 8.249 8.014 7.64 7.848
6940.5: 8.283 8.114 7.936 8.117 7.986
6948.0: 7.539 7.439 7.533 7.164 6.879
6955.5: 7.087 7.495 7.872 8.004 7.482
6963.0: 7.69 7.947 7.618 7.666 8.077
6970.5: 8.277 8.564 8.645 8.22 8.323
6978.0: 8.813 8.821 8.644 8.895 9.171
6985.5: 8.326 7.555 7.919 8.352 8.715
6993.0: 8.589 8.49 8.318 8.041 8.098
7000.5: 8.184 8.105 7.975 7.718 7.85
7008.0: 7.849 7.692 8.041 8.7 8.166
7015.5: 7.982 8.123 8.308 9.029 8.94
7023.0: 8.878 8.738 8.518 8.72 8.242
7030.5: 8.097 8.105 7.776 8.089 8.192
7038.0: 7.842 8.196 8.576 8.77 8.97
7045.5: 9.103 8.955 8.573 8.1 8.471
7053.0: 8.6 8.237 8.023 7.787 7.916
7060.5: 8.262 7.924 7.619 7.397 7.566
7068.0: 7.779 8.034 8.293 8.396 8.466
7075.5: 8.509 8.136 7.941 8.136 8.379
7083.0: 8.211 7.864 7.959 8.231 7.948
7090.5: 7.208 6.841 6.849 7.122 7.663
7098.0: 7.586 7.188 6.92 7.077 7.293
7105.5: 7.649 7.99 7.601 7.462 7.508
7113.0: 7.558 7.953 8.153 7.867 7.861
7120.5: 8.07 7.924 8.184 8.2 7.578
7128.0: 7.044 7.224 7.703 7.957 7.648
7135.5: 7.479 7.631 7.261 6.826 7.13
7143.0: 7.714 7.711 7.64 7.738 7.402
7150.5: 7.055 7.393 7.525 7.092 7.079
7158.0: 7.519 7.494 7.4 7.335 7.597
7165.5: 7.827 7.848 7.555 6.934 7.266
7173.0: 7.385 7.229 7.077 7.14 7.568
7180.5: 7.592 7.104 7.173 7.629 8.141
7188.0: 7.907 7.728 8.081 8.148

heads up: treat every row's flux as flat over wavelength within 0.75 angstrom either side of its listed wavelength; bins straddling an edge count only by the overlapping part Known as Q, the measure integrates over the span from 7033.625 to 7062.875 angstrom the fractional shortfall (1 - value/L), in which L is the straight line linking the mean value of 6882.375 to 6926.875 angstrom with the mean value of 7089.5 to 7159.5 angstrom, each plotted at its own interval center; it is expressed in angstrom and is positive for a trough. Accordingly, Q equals -2.83 angstrom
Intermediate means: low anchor 7.77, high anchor 7.5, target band 8.33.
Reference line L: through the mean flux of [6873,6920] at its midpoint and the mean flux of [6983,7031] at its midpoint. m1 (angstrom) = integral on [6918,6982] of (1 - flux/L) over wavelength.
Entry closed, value 2.8 angstrom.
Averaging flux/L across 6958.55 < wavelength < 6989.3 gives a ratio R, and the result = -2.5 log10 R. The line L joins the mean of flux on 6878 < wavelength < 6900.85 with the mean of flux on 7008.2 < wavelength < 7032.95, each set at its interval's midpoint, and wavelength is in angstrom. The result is 0.02 mag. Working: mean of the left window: 8.47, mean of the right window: 8.38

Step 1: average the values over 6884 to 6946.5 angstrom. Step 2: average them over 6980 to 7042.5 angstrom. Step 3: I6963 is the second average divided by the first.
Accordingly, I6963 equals 1.07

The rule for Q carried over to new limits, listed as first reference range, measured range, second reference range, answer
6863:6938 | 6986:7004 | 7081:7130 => -0.97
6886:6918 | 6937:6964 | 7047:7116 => 0.63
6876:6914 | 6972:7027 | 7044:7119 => -2.14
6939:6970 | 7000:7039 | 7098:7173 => -2.98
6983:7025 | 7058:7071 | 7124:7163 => 0.14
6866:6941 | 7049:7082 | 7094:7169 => -1.96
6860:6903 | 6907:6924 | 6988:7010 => 1.82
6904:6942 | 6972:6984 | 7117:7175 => -1.74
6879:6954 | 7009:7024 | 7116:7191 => -1.35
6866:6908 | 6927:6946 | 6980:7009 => 0.94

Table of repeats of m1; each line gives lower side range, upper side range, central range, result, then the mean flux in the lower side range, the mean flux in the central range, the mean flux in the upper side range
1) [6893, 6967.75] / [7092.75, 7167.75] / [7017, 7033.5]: -2.0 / 7.63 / 8.5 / 7.53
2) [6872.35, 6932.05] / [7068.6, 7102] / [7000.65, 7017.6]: -0.4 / 7.83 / 8.02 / 7.81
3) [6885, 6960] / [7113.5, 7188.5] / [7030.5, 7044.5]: -1.2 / 7.7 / 8.26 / 7.53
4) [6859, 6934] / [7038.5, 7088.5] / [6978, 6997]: -1.0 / 7.91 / 8.49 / 8.22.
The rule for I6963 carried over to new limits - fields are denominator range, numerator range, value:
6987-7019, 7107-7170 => 0.93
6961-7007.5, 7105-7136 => 0.94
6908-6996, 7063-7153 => 0.98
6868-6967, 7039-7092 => 1.05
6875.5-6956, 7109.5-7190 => 0.96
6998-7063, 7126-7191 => 0.90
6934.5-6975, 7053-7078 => 1.03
